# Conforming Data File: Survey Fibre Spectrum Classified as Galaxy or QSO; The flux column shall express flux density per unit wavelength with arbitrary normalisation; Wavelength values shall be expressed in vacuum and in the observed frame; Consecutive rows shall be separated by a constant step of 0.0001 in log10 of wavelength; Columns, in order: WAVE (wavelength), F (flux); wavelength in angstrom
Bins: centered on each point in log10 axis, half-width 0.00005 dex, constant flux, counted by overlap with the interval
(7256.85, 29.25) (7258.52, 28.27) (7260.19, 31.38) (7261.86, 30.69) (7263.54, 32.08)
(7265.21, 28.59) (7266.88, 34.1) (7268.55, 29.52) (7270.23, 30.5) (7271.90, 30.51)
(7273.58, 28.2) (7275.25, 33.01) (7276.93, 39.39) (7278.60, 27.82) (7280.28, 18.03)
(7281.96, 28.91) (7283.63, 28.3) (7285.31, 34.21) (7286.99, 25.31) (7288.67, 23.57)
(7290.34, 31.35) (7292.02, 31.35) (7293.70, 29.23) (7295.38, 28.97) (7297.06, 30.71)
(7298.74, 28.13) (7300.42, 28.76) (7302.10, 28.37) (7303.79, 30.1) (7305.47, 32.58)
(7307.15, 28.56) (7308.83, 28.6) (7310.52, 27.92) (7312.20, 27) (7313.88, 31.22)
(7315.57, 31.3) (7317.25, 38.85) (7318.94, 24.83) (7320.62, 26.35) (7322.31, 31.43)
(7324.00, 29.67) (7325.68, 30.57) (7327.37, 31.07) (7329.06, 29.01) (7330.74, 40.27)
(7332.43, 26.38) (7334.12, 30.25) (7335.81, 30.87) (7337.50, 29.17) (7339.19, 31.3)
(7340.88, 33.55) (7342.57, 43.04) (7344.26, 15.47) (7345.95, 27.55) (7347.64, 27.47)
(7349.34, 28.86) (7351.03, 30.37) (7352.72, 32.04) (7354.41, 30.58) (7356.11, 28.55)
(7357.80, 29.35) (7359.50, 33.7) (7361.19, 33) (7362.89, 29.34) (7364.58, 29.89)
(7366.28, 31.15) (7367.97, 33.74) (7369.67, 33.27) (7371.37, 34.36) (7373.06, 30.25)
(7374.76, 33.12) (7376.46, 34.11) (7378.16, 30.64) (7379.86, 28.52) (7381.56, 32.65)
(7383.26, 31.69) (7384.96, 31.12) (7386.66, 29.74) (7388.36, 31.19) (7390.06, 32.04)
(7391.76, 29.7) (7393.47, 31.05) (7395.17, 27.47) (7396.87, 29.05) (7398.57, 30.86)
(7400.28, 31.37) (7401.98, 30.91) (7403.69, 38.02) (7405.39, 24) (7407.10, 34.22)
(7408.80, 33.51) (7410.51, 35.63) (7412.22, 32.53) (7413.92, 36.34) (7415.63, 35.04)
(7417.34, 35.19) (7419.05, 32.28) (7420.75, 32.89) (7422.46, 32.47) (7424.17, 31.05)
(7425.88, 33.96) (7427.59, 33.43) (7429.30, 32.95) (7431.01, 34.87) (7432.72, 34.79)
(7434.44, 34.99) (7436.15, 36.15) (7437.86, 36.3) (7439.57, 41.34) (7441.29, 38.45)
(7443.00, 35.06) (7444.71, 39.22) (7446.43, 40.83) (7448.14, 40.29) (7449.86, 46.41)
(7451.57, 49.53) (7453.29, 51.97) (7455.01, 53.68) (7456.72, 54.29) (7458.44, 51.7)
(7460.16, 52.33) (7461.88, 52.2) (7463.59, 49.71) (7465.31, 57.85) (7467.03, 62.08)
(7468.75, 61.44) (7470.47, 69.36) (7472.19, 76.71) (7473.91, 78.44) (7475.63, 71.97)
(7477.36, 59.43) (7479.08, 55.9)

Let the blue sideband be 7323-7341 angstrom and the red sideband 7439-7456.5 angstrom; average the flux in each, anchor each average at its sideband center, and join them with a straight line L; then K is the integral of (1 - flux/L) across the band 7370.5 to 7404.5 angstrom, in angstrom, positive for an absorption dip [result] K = 5.4 angstrom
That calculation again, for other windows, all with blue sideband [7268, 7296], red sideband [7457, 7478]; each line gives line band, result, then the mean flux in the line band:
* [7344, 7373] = 8.5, 30.2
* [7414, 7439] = 9.3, 34.2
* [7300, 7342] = 6.6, 30.4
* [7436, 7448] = 3.9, 38.5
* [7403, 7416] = 4.5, 33.6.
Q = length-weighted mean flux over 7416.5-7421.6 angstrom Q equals 33.5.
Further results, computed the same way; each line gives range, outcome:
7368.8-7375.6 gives 32.7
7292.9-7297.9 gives 29.6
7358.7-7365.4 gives 31.5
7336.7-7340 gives 30.2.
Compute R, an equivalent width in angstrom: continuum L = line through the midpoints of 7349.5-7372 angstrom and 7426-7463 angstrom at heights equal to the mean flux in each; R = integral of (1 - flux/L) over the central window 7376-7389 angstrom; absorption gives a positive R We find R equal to 1.17 angstrom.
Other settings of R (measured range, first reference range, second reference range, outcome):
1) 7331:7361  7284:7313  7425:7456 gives 2.3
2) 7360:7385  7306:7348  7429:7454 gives 1.5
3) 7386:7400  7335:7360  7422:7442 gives 1.1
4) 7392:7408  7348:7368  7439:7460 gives 2.9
